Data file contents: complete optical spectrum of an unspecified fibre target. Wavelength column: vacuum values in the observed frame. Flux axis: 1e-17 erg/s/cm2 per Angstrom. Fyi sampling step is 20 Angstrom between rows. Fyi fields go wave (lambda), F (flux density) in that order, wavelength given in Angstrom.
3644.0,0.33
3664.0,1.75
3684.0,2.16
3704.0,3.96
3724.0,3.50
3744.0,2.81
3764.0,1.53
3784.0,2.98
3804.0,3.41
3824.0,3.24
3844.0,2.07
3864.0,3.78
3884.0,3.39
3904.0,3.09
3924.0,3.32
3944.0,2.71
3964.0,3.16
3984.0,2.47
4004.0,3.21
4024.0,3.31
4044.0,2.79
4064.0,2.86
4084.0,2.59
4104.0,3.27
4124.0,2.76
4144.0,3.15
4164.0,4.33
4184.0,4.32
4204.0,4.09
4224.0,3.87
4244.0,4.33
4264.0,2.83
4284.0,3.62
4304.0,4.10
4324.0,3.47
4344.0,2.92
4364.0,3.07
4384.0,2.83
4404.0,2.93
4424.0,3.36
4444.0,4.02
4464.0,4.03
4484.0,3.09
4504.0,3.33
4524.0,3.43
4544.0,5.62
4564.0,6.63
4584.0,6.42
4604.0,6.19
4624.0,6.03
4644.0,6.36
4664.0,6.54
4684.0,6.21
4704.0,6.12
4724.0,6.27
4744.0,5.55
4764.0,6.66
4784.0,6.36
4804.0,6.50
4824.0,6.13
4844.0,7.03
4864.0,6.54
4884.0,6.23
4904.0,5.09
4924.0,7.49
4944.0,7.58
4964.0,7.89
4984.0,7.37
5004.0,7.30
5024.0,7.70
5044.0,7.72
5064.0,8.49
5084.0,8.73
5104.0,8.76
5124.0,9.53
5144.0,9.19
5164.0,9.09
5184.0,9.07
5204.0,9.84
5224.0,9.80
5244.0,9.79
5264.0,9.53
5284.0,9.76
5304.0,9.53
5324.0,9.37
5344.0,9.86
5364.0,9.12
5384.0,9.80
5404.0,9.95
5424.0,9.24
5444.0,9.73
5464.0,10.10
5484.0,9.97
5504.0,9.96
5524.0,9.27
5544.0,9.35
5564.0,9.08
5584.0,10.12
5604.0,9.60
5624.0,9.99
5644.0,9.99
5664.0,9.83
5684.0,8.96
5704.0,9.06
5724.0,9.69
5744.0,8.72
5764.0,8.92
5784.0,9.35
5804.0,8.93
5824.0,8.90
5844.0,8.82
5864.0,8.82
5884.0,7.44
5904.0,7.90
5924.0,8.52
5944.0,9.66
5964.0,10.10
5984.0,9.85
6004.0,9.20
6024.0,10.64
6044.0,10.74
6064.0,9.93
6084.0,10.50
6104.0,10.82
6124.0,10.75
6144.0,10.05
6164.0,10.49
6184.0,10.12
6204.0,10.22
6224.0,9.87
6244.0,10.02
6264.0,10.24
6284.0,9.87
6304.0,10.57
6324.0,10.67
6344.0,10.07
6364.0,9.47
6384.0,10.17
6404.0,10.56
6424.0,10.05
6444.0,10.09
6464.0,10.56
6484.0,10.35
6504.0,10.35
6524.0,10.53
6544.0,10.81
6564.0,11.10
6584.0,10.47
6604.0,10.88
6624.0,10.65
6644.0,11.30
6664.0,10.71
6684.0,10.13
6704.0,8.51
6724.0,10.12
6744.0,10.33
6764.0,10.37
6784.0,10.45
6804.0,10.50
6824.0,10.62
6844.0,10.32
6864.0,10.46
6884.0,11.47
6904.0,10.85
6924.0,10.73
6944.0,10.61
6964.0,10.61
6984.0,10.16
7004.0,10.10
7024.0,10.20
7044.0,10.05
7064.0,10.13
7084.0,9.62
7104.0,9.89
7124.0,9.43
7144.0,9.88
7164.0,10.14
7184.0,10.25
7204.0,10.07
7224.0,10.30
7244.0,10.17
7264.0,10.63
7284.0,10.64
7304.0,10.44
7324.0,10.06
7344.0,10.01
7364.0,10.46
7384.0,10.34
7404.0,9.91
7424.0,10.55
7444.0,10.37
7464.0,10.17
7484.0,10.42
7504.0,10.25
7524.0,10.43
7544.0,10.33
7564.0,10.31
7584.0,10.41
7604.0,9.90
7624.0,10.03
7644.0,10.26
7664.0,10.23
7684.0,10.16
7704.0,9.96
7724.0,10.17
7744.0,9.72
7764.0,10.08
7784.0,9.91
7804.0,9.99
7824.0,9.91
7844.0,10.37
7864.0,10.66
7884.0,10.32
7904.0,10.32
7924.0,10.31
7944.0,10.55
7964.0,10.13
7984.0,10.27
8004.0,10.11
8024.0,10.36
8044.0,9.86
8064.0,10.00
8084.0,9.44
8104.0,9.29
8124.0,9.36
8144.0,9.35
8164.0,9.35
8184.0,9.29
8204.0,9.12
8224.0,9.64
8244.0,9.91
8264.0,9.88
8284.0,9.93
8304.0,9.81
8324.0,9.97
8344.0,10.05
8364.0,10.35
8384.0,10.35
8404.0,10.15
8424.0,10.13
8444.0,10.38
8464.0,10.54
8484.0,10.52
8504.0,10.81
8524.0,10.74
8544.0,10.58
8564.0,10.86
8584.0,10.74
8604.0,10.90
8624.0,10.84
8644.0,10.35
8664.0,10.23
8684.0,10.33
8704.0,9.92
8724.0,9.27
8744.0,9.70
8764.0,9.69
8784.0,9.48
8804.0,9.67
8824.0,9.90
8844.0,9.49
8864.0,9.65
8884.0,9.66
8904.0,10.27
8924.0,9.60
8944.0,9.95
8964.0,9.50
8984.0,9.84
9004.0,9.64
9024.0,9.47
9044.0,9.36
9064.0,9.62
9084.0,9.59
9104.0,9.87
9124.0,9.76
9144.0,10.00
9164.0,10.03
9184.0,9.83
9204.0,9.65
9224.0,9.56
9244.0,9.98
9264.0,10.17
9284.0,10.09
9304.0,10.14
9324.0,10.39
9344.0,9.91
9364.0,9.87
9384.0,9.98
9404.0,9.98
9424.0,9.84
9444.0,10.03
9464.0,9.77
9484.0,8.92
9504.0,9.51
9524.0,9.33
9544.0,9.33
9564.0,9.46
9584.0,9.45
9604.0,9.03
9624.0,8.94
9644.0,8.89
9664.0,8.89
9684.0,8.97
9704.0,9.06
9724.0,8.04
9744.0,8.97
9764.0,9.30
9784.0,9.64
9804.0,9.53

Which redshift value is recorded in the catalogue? 0.14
